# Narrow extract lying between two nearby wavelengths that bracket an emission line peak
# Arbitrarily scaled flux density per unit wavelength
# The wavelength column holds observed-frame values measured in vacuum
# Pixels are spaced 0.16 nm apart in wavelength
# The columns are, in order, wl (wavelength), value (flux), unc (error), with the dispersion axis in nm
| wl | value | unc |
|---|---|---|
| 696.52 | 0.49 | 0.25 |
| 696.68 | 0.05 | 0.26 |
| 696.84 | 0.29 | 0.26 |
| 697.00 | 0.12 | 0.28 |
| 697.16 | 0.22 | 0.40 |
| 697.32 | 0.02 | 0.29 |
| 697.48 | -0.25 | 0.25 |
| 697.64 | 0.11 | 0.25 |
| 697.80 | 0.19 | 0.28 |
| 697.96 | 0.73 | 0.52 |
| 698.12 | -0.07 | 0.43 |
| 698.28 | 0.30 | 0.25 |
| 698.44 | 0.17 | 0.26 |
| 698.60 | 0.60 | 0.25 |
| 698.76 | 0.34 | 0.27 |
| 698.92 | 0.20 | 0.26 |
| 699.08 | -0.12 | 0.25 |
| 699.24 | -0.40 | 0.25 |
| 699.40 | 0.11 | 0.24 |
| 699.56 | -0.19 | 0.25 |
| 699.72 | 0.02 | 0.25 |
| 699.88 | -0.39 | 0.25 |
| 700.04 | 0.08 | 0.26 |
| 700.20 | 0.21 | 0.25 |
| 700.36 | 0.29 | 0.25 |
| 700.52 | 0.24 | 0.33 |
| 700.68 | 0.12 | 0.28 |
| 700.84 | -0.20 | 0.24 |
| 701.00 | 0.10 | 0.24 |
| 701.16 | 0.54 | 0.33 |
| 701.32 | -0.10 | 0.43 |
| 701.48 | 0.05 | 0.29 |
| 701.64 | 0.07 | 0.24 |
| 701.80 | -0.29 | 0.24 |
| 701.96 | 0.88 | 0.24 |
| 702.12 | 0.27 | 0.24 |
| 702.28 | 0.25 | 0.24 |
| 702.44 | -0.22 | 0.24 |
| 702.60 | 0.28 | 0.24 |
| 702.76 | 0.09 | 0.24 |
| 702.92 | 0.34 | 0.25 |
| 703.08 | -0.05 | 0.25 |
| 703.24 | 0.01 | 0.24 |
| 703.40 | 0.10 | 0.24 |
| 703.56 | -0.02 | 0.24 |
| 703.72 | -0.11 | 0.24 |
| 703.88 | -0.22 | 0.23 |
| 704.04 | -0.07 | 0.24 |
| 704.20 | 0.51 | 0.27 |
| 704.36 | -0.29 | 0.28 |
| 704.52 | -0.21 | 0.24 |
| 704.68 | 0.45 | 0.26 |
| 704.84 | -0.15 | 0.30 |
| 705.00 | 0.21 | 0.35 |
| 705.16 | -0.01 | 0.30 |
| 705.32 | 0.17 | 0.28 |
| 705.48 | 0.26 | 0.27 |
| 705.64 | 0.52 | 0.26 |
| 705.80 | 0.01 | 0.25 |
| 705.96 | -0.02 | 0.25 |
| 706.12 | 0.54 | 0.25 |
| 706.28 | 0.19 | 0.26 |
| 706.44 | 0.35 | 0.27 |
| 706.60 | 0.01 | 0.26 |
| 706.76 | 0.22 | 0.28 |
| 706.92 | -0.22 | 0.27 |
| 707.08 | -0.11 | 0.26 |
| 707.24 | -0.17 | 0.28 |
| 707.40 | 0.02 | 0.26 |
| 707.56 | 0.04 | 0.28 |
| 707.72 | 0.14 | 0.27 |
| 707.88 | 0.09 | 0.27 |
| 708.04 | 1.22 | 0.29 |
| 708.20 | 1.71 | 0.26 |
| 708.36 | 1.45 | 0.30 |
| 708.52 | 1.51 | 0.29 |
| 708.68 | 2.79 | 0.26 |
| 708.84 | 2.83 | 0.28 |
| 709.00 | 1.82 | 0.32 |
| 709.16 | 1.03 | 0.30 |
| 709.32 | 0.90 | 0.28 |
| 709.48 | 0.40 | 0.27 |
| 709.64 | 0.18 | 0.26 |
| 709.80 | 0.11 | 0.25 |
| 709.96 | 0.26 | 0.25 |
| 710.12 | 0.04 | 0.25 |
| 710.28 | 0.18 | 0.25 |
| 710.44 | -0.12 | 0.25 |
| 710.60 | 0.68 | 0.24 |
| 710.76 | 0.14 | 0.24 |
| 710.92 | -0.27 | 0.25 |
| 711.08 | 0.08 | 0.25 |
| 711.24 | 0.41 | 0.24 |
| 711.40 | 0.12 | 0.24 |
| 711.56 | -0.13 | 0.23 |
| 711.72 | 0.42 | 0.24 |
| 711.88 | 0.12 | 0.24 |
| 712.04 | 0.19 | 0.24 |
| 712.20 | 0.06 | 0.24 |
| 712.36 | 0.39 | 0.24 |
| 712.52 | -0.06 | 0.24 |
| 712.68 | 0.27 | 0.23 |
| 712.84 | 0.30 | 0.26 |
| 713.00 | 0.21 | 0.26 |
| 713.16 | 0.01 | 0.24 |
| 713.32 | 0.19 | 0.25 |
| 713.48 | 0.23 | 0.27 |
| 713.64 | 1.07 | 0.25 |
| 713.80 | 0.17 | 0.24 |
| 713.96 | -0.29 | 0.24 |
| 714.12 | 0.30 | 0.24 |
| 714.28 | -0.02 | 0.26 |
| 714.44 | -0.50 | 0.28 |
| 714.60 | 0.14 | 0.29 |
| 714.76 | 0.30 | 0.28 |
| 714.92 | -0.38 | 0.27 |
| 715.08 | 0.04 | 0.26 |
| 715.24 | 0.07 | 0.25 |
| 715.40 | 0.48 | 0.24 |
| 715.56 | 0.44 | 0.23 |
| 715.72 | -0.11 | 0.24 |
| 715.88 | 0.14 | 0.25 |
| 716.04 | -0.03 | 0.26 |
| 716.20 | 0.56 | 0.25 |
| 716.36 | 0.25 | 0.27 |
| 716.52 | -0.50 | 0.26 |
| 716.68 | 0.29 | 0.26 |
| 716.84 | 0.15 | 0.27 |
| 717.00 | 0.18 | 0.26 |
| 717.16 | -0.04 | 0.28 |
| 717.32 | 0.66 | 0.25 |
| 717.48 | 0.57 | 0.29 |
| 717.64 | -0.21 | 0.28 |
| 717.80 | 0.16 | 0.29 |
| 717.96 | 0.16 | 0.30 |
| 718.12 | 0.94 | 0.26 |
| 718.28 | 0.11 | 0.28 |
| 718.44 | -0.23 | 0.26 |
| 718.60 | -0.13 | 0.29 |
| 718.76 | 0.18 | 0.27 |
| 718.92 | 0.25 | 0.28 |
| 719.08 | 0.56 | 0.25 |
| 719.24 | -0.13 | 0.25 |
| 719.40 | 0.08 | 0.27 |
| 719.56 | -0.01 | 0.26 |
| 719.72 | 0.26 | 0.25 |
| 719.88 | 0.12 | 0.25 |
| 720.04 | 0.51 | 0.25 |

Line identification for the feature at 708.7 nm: [O II]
